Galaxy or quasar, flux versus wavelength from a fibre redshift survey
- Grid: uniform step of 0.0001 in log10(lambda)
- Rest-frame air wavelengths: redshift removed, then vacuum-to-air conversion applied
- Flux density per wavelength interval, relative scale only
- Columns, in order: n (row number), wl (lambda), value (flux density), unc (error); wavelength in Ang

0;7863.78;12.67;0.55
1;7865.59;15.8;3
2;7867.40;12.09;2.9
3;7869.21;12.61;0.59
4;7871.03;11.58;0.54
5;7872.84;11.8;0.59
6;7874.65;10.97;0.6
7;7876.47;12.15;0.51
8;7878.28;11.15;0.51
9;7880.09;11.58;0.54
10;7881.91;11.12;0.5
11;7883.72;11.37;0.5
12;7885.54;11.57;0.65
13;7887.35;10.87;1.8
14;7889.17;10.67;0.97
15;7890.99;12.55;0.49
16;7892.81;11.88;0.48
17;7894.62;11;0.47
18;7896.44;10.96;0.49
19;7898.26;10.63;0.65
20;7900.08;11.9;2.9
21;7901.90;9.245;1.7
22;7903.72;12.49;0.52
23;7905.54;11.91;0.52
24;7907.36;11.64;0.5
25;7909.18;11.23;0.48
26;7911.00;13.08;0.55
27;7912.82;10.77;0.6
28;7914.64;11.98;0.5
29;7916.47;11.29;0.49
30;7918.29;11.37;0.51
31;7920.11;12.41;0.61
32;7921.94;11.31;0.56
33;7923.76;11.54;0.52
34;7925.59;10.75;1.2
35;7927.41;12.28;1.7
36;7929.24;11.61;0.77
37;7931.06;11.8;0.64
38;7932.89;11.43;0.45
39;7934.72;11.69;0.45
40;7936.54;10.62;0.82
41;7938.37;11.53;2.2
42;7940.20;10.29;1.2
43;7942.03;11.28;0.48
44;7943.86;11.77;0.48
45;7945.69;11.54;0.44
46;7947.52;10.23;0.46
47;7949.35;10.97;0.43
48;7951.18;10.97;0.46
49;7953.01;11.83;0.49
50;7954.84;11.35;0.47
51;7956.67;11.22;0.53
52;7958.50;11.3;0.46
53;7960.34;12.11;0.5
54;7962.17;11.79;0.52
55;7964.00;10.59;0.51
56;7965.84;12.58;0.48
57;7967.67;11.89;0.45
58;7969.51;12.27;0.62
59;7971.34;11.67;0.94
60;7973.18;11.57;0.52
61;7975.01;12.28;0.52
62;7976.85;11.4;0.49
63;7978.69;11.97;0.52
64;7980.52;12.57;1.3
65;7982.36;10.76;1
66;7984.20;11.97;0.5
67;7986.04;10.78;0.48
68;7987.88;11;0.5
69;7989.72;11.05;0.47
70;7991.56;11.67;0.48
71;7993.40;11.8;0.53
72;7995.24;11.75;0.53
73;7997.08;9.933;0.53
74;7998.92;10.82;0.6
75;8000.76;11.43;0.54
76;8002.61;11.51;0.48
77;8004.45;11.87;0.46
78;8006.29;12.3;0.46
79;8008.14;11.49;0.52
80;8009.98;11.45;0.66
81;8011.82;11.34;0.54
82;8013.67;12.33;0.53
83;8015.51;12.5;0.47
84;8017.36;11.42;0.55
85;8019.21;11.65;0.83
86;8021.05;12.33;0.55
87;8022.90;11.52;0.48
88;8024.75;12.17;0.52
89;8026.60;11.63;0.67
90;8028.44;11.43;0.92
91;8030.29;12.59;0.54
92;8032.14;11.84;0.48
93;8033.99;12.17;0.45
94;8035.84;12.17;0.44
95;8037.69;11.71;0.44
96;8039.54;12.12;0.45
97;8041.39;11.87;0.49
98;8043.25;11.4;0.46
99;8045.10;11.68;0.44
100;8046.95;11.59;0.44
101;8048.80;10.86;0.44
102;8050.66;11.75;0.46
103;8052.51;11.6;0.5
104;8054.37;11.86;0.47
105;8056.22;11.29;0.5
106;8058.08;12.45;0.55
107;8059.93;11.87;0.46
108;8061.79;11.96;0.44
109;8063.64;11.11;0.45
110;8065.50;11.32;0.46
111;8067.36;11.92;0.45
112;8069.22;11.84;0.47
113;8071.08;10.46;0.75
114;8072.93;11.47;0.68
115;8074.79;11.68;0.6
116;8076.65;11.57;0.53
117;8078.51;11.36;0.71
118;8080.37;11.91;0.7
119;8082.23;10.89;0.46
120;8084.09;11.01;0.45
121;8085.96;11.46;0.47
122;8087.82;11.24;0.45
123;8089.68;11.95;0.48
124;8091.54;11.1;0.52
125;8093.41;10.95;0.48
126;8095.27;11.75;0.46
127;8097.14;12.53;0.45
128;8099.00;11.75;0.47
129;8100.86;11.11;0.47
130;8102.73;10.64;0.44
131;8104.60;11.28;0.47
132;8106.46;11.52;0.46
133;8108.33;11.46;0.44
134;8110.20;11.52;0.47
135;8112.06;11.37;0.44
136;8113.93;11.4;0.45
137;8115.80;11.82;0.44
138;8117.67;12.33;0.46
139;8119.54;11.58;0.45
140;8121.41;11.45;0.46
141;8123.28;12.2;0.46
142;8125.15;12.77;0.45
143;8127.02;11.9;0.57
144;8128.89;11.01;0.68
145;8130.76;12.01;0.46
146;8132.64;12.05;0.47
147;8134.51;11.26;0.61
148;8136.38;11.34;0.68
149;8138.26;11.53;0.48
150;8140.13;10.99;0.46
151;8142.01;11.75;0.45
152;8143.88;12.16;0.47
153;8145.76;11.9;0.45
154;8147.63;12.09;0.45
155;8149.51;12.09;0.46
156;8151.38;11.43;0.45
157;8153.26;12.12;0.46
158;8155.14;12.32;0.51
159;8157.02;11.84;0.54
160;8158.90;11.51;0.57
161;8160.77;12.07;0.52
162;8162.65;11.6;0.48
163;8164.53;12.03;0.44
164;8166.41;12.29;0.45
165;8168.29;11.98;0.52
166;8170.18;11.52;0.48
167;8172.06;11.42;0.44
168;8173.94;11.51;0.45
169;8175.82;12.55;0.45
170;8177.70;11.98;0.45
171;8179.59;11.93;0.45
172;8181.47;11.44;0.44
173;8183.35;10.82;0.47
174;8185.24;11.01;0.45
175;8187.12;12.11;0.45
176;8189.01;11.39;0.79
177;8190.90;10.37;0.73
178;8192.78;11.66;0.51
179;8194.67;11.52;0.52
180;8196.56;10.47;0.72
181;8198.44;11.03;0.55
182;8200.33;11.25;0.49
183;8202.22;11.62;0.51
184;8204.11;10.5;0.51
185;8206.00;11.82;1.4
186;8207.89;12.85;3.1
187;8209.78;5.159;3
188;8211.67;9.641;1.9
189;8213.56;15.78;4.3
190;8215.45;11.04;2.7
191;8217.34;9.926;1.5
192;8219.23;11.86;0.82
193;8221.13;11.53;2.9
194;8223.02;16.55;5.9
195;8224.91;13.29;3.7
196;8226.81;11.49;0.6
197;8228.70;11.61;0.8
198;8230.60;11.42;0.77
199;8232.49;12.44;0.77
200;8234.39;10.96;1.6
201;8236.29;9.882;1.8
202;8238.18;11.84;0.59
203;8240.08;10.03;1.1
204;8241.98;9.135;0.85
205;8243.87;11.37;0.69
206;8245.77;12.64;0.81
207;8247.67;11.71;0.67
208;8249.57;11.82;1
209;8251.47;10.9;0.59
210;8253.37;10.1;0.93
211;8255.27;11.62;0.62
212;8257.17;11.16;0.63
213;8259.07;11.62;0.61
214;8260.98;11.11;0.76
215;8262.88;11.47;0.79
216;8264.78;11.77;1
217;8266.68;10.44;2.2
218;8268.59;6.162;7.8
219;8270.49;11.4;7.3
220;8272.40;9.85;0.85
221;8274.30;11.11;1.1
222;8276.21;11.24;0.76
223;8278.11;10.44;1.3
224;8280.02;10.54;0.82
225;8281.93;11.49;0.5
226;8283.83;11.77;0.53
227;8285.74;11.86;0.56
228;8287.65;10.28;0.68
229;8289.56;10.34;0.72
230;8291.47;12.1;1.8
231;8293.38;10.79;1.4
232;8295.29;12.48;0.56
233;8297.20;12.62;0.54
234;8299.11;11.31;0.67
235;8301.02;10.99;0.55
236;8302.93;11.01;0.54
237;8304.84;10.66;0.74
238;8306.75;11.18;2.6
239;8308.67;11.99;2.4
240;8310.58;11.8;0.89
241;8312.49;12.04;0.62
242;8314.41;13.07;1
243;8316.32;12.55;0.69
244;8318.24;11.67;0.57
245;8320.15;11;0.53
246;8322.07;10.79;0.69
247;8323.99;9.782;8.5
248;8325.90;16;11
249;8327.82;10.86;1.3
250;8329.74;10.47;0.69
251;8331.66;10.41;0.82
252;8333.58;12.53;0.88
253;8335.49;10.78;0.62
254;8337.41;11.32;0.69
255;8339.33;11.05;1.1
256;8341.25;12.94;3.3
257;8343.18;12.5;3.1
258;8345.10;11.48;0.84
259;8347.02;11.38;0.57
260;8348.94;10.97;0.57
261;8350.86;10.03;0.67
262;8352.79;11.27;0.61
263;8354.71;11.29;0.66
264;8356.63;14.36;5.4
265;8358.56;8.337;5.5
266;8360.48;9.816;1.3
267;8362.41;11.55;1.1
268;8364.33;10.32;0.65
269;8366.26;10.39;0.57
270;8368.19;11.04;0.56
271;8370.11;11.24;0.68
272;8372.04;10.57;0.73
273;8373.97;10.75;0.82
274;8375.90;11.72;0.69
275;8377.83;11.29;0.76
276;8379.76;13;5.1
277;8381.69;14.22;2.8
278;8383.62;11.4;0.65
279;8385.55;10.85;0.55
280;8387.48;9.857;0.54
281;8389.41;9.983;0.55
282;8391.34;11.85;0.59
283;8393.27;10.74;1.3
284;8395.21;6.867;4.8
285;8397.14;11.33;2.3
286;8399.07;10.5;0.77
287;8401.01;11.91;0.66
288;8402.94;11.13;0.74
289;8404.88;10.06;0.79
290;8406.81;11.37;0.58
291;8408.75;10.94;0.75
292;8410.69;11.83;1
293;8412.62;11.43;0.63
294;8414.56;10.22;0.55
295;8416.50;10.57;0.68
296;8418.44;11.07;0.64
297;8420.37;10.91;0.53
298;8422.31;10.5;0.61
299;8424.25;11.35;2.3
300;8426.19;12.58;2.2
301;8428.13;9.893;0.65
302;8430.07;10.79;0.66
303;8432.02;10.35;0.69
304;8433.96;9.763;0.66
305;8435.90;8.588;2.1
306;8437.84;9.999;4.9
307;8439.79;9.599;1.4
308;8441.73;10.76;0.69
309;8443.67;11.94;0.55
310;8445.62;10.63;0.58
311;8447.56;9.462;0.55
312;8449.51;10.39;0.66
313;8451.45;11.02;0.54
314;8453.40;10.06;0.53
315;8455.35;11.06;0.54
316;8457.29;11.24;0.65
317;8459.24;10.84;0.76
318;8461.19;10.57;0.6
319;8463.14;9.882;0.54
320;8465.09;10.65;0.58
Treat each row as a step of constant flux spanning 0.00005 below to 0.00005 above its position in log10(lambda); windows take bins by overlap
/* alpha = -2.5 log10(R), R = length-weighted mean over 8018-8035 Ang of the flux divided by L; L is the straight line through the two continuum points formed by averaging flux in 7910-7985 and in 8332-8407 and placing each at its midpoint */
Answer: -0.04 mag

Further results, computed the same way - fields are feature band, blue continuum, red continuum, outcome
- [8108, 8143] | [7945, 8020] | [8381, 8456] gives -0.04 mag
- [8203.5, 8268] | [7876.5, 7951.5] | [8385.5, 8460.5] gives -0.04 mag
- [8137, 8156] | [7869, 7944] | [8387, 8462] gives -0.07 mag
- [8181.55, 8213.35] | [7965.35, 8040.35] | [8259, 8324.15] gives 0.04 mag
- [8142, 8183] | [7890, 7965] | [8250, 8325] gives -0.06 mag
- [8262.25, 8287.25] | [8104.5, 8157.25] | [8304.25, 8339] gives 0.09 mag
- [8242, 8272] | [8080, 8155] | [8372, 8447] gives 0.03 mag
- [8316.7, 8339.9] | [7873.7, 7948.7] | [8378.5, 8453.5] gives -0.05 mag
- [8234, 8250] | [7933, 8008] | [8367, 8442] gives 0.00 mag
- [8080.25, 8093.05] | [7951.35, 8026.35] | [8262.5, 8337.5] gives 0.02 mag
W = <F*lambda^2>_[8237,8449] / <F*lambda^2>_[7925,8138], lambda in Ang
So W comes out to 1.03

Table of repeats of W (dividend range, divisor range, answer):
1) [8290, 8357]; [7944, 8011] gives 1.10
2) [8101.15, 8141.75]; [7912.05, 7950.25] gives 1.07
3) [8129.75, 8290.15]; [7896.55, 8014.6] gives 1.05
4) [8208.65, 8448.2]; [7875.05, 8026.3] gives 1.06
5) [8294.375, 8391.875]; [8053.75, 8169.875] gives 1.04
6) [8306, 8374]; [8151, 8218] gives 1.03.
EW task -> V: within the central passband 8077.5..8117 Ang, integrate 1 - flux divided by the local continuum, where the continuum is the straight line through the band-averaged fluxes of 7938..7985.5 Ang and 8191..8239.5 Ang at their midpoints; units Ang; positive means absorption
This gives 0.2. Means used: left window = 11.5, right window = 11.5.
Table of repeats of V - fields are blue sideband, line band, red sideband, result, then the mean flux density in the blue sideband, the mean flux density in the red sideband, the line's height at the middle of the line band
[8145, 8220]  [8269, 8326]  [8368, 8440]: -1.0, 11.5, 10.9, 11.2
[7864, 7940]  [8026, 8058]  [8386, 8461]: -1.2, 11.6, 10.6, 11.3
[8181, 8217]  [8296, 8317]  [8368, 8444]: -1.5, 11.1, 10.9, 11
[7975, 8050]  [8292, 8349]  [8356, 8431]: -2.7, 11.7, 11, 11.1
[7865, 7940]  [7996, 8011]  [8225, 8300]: 0.1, 11.6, 11.1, 11.5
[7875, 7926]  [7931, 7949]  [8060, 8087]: 0.4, 11.4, 11.4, 11.4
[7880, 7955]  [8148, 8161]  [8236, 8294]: -1.0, 11.4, 10.9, 11.1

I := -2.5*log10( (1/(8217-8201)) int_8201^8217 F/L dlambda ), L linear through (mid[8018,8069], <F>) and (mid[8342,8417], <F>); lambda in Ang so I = 0.04 mag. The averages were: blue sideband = 11.8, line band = 11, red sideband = 11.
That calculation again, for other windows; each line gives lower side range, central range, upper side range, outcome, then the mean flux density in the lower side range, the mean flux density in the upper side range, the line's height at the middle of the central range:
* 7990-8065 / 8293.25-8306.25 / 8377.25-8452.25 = -0.037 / 11.7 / 10.8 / 11.1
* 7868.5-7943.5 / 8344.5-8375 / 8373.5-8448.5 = -0.003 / 11.5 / 10.8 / 10.9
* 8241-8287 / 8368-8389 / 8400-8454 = -0.065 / 10.9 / 10.7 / 10.8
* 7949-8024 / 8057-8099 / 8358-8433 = -0.010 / 11.6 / 10.9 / 11.4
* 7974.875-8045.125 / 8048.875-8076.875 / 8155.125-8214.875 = 0.002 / 11.7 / 11.5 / 11.6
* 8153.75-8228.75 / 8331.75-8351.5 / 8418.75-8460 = -0.048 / 11.6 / 10.6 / 11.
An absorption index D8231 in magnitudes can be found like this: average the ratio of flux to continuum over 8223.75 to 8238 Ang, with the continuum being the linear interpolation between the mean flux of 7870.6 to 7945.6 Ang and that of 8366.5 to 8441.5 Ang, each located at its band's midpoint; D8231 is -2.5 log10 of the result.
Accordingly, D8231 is -0.06 mag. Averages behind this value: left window 11.4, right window 10.8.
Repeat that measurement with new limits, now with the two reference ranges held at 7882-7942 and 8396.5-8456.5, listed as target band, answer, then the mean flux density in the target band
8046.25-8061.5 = -0.04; 11.7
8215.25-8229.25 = -0.12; 12.2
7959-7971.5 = -0.05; 11.8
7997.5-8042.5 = -0.05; 11.8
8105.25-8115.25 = -0.03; 11.5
